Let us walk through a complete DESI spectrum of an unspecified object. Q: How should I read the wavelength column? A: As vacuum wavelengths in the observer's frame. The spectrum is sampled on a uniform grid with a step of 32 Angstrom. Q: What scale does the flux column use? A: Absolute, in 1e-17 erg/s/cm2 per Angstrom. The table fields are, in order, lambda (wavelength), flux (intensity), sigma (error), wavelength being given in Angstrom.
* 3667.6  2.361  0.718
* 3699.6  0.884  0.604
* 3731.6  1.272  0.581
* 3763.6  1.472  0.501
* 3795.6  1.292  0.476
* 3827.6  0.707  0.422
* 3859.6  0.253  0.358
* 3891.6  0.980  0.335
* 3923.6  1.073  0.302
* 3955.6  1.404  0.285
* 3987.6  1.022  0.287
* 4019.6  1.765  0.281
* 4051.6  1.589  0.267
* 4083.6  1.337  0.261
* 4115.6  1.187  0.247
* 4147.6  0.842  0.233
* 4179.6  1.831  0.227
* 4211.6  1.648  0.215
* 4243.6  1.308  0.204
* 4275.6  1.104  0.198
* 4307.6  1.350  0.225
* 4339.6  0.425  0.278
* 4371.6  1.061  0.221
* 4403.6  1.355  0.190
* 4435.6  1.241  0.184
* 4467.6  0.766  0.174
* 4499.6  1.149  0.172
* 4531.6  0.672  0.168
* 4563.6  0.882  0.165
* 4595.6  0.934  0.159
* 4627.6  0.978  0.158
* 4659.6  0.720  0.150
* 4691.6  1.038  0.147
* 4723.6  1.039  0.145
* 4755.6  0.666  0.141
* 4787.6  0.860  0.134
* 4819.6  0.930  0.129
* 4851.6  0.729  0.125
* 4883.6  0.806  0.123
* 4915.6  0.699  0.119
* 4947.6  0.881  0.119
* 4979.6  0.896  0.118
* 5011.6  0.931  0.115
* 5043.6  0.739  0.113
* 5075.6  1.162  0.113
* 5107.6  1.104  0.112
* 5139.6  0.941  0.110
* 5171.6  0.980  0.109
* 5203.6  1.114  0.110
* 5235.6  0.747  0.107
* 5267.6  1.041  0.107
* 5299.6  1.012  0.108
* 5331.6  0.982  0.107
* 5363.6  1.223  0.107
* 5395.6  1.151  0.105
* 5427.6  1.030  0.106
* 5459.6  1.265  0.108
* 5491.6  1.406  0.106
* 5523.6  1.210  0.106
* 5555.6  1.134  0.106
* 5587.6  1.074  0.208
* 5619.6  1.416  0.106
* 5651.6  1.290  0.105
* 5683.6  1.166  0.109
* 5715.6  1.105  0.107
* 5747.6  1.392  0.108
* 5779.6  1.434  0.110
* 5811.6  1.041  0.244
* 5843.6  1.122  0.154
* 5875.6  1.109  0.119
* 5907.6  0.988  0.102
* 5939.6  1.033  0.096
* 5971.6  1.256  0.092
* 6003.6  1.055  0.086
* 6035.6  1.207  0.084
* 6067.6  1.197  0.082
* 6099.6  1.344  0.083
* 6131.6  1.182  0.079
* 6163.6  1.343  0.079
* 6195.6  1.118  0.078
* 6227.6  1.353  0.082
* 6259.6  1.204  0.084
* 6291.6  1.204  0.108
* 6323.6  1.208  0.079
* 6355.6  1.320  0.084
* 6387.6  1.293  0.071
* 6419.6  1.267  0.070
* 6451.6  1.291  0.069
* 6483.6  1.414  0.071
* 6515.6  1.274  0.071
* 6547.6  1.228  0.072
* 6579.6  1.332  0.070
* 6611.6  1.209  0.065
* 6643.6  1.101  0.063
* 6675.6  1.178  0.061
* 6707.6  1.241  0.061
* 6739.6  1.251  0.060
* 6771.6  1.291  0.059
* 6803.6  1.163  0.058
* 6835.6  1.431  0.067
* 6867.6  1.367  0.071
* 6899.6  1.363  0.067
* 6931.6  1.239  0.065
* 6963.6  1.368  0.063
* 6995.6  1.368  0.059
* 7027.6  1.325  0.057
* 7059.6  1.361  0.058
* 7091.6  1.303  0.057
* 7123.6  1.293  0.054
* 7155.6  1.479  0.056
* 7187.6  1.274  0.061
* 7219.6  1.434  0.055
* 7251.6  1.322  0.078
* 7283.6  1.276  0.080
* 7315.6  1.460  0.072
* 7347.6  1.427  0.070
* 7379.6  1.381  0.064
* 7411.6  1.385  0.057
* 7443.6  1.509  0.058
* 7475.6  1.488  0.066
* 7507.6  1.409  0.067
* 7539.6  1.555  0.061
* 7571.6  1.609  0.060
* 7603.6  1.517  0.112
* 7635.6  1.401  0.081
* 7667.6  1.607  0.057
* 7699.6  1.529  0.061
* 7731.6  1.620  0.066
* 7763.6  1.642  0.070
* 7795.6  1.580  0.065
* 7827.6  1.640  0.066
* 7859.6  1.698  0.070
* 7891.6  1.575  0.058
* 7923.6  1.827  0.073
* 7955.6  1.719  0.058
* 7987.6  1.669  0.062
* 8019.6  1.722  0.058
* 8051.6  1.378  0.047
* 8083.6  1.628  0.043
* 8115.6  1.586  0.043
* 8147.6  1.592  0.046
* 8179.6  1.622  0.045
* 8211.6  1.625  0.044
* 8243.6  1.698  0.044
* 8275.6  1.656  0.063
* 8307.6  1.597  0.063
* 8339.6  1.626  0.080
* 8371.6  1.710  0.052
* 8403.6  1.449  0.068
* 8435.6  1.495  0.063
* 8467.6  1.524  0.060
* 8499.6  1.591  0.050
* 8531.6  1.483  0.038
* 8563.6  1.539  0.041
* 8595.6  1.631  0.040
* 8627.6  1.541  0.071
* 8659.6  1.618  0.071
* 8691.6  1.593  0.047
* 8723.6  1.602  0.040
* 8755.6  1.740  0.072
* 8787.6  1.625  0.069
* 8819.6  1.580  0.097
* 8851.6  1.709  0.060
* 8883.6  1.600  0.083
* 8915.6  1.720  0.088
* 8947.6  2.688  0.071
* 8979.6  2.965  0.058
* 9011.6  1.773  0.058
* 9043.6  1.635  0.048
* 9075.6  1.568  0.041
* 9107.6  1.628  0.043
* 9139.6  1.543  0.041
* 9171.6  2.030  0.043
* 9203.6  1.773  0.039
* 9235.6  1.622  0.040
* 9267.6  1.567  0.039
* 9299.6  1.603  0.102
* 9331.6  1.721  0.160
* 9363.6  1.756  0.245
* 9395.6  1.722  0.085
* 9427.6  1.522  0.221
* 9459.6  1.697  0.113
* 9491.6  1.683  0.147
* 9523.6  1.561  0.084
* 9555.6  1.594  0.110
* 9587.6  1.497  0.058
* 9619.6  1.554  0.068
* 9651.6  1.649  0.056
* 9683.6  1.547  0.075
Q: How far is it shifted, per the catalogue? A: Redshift 0.365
